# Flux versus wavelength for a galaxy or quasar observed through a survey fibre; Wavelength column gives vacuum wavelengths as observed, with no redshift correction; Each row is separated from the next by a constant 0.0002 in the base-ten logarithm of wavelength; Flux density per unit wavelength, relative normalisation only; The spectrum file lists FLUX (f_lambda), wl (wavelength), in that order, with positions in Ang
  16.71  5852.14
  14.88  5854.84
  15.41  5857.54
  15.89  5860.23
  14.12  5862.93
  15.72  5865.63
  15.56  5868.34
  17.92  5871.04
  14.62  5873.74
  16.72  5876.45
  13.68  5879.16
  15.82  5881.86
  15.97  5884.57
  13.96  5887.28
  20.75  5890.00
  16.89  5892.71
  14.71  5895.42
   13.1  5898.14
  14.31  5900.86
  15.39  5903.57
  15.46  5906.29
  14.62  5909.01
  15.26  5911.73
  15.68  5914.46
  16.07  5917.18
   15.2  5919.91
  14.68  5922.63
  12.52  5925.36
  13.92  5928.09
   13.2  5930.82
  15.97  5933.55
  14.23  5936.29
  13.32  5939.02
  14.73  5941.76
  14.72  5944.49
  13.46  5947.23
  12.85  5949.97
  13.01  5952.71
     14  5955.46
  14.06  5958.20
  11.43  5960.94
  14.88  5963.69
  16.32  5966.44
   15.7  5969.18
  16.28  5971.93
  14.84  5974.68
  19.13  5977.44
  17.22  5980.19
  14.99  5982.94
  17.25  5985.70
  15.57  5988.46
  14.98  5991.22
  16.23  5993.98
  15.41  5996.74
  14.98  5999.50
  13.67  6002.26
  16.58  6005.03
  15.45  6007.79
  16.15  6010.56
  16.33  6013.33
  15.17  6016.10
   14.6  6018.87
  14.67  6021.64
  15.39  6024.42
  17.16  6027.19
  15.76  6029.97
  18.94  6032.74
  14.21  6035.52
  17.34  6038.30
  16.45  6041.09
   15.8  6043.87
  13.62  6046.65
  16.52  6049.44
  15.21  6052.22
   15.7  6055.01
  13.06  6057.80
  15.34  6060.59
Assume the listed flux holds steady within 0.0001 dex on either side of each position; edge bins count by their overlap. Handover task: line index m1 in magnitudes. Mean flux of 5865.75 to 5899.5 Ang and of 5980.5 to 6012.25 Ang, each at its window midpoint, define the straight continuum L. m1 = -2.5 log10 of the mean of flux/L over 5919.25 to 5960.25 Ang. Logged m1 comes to 0.13 mag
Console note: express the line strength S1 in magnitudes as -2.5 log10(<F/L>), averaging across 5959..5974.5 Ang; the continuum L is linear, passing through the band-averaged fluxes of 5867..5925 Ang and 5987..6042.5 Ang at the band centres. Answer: 0.05 mag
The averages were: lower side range 15.5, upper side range 15.8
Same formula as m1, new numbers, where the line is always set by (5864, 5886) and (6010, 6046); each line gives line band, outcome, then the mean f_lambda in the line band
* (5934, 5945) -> 0.11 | 14.4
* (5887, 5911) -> 0.02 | 15.5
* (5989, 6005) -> 0.05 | 15.2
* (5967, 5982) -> -0.05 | 16.6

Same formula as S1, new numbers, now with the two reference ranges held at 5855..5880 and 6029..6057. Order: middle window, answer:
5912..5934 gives 0.07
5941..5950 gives 0.12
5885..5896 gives -0.07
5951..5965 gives 0.17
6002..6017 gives 0.01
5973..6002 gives -0.01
